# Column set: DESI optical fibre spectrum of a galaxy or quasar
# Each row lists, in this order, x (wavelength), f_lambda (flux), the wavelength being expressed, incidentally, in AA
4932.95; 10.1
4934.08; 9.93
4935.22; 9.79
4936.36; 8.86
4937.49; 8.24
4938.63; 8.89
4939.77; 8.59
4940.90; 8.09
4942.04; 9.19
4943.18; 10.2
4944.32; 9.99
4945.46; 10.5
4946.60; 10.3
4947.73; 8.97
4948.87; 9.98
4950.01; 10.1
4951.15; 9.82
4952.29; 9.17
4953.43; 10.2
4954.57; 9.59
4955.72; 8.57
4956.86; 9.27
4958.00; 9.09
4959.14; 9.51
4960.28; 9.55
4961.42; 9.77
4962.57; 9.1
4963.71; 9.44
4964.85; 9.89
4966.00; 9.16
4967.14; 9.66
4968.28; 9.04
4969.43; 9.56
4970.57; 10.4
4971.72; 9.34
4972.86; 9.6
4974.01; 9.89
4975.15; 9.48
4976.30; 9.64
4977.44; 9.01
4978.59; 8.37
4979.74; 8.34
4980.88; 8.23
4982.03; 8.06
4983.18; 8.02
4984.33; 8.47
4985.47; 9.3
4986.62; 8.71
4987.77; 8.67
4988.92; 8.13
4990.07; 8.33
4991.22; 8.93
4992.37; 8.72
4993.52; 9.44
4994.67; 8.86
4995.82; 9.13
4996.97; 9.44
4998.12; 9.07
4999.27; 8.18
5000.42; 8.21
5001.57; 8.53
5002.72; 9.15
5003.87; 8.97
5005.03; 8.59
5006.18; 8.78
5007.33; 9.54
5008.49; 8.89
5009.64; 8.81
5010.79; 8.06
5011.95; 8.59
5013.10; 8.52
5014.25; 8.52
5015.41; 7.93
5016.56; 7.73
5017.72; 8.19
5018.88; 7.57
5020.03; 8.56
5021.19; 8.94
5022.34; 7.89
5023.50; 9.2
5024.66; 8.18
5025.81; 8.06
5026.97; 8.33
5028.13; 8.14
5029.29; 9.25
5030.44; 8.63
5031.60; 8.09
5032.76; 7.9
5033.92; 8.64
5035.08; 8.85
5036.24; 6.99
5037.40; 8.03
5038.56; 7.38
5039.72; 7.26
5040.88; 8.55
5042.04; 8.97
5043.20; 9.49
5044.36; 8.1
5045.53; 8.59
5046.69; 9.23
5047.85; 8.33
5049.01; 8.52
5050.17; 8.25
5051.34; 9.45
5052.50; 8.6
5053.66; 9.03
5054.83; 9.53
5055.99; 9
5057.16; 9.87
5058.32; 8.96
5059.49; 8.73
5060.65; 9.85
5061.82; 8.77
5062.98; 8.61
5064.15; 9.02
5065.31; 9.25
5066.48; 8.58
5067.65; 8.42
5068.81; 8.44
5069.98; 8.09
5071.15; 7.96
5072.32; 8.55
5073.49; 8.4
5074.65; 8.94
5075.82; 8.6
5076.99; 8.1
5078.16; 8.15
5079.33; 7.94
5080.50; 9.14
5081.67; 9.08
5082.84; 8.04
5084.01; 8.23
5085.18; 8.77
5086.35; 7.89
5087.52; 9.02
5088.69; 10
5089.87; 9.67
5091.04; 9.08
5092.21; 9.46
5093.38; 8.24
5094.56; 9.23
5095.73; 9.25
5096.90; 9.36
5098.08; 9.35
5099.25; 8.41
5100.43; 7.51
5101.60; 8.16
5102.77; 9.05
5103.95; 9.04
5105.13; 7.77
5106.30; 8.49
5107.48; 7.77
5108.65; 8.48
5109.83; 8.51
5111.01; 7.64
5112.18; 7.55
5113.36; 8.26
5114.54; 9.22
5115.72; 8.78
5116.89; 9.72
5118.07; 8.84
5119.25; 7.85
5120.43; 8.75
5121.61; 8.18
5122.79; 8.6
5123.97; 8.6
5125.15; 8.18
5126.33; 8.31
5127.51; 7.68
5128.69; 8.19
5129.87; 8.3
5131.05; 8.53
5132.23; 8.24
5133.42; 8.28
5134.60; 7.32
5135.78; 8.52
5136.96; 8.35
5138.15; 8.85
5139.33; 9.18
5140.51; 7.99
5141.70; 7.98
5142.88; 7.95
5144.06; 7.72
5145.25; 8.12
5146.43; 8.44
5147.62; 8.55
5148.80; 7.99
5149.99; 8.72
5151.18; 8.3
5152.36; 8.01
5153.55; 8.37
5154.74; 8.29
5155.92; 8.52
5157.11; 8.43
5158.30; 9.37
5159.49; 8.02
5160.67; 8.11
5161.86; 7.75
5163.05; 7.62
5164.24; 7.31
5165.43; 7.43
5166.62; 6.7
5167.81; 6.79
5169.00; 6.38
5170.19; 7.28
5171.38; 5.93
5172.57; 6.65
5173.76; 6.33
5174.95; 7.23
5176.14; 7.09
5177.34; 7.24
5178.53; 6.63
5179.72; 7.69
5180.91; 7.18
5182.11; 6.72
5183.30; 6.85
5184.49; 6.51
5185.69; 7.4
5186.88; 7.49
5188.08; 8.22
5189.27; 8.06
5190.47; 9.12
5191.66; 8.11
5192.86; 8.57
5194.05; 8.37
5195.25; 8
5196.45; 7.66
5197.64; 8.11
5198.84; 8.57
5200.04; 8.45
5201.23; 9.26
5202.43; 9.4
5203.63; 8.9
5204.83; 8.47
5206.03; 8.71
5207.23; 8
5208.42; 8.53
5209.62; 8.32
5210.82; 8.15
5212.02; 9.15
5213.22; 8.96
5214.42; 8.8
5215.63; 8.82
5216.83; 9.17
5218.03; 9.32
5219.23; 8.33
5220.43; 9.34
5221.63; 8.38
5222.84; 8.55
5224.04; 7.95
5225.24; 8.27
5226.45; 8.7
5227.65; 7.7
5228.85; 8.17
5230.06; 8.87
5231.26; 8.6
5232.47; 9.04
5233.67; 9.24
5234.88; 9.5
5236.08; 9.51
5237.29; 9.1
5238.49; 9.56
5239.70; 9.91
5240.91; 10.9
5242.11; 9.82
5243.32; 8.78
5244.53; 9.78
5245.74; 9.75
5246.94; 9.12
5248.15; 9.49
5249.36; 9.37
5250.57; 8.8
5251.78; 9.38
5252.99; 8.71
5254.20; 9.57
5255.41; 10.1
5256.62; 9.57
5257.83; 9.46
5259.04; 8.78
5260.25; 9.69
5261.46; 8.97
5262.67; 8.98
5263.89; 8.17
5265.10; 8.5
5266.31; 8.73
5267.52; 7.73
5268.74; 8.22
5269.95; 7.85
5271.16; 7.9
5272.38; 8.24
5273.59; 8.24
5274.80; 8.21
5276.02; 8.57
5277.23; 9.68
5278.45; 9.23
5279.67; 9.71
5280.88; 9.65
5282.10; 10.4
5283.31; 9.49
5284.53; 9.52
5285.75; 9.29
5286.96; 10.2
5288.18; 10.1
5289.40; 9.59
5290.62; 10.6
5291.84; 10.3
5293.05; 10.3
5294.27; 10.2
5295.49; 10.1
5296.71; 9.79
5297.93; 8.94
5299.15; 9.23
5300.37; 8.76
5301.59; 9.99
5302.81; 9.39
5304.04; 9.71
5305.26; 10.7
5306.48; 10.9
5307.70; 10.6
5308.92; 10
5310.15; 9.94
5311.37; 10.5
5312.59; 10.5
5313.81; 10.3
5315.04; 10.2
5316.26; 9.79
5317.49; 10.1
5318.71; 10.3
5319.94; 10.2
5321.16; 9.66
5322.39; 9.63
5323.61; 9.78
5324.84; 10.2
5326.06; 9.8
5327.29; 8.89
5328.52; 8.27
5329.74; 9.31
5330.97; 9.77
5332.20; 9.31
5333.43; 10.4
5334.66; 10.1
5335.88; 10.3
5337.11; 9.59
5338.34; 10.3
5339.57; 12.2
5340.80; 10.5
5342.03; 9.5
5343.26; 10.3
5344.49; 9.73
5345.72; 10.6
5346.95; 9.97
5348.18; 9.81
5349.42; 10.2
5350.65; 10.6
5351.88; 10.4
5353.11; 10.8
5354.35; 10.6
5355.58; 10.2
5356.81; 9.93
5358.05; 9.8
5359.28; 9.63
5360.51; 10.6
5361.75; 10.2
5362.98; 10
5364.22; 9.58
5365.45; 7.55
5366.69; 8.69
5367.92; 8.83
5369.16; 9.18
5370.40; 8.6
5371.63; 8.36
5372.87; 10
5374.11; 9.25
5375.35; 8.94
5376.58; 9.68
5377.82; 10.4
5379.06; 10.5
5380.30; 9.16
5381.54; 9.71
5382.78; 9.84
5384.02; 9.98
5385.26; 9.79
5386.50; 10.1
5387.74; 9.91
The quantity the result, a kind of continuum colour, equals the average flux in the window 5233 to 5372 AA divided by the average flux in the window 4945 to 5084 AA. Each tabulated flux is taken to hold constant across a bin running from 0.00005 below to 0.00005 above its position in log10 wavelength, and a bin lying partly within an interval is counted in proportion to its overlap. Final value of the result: 1.09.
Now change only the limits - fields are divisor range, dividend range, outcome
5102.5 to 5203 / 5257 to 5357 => 1.21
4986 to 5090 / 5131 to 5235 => 0.94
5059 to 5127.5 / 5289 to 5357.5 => 1.16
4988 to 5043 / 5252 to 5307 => 1.10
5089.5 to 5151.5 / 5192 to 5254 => 1.05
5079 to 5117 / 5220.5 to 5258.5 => 1.06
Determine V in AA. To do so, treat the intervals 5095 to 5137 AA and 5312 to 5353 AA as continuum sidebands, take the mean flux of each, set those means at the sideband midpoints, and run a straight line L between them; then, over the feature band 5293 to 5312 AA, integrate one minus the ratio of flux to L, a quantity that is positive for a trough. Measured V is -0.2 AA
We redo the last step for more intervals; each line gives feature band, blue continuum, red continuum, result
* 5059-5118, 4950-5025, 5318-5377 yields 3.3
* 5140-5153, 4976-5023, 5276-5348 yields 1.5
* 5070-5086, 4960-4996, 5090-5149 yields 0.4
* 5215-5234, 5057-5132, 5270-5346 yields 1.4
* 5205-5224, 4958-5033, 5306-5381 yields 1.6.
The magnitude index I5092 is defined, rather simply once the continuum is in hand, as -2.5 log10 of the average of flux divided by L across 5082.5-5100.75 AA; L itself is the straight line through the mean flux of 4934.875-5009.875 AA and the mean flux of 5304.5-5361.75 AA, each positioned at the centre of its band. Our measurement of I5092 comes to 0.069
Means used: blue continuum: 9.14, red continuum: 10.1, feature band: 8.87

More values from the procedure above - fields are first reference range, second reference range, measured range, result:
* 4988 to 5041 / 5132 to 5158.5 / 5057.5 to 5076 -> -0.04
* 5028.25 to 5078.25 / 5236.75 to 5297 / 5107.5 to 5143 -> 0.06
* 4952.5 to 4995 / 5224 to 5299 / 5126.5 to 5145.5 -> 0.12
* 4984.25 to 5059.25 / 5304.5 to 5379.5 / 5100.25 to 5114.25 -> 0.09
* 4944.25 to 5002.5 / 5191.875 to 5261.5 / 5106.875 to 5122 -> 0.08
